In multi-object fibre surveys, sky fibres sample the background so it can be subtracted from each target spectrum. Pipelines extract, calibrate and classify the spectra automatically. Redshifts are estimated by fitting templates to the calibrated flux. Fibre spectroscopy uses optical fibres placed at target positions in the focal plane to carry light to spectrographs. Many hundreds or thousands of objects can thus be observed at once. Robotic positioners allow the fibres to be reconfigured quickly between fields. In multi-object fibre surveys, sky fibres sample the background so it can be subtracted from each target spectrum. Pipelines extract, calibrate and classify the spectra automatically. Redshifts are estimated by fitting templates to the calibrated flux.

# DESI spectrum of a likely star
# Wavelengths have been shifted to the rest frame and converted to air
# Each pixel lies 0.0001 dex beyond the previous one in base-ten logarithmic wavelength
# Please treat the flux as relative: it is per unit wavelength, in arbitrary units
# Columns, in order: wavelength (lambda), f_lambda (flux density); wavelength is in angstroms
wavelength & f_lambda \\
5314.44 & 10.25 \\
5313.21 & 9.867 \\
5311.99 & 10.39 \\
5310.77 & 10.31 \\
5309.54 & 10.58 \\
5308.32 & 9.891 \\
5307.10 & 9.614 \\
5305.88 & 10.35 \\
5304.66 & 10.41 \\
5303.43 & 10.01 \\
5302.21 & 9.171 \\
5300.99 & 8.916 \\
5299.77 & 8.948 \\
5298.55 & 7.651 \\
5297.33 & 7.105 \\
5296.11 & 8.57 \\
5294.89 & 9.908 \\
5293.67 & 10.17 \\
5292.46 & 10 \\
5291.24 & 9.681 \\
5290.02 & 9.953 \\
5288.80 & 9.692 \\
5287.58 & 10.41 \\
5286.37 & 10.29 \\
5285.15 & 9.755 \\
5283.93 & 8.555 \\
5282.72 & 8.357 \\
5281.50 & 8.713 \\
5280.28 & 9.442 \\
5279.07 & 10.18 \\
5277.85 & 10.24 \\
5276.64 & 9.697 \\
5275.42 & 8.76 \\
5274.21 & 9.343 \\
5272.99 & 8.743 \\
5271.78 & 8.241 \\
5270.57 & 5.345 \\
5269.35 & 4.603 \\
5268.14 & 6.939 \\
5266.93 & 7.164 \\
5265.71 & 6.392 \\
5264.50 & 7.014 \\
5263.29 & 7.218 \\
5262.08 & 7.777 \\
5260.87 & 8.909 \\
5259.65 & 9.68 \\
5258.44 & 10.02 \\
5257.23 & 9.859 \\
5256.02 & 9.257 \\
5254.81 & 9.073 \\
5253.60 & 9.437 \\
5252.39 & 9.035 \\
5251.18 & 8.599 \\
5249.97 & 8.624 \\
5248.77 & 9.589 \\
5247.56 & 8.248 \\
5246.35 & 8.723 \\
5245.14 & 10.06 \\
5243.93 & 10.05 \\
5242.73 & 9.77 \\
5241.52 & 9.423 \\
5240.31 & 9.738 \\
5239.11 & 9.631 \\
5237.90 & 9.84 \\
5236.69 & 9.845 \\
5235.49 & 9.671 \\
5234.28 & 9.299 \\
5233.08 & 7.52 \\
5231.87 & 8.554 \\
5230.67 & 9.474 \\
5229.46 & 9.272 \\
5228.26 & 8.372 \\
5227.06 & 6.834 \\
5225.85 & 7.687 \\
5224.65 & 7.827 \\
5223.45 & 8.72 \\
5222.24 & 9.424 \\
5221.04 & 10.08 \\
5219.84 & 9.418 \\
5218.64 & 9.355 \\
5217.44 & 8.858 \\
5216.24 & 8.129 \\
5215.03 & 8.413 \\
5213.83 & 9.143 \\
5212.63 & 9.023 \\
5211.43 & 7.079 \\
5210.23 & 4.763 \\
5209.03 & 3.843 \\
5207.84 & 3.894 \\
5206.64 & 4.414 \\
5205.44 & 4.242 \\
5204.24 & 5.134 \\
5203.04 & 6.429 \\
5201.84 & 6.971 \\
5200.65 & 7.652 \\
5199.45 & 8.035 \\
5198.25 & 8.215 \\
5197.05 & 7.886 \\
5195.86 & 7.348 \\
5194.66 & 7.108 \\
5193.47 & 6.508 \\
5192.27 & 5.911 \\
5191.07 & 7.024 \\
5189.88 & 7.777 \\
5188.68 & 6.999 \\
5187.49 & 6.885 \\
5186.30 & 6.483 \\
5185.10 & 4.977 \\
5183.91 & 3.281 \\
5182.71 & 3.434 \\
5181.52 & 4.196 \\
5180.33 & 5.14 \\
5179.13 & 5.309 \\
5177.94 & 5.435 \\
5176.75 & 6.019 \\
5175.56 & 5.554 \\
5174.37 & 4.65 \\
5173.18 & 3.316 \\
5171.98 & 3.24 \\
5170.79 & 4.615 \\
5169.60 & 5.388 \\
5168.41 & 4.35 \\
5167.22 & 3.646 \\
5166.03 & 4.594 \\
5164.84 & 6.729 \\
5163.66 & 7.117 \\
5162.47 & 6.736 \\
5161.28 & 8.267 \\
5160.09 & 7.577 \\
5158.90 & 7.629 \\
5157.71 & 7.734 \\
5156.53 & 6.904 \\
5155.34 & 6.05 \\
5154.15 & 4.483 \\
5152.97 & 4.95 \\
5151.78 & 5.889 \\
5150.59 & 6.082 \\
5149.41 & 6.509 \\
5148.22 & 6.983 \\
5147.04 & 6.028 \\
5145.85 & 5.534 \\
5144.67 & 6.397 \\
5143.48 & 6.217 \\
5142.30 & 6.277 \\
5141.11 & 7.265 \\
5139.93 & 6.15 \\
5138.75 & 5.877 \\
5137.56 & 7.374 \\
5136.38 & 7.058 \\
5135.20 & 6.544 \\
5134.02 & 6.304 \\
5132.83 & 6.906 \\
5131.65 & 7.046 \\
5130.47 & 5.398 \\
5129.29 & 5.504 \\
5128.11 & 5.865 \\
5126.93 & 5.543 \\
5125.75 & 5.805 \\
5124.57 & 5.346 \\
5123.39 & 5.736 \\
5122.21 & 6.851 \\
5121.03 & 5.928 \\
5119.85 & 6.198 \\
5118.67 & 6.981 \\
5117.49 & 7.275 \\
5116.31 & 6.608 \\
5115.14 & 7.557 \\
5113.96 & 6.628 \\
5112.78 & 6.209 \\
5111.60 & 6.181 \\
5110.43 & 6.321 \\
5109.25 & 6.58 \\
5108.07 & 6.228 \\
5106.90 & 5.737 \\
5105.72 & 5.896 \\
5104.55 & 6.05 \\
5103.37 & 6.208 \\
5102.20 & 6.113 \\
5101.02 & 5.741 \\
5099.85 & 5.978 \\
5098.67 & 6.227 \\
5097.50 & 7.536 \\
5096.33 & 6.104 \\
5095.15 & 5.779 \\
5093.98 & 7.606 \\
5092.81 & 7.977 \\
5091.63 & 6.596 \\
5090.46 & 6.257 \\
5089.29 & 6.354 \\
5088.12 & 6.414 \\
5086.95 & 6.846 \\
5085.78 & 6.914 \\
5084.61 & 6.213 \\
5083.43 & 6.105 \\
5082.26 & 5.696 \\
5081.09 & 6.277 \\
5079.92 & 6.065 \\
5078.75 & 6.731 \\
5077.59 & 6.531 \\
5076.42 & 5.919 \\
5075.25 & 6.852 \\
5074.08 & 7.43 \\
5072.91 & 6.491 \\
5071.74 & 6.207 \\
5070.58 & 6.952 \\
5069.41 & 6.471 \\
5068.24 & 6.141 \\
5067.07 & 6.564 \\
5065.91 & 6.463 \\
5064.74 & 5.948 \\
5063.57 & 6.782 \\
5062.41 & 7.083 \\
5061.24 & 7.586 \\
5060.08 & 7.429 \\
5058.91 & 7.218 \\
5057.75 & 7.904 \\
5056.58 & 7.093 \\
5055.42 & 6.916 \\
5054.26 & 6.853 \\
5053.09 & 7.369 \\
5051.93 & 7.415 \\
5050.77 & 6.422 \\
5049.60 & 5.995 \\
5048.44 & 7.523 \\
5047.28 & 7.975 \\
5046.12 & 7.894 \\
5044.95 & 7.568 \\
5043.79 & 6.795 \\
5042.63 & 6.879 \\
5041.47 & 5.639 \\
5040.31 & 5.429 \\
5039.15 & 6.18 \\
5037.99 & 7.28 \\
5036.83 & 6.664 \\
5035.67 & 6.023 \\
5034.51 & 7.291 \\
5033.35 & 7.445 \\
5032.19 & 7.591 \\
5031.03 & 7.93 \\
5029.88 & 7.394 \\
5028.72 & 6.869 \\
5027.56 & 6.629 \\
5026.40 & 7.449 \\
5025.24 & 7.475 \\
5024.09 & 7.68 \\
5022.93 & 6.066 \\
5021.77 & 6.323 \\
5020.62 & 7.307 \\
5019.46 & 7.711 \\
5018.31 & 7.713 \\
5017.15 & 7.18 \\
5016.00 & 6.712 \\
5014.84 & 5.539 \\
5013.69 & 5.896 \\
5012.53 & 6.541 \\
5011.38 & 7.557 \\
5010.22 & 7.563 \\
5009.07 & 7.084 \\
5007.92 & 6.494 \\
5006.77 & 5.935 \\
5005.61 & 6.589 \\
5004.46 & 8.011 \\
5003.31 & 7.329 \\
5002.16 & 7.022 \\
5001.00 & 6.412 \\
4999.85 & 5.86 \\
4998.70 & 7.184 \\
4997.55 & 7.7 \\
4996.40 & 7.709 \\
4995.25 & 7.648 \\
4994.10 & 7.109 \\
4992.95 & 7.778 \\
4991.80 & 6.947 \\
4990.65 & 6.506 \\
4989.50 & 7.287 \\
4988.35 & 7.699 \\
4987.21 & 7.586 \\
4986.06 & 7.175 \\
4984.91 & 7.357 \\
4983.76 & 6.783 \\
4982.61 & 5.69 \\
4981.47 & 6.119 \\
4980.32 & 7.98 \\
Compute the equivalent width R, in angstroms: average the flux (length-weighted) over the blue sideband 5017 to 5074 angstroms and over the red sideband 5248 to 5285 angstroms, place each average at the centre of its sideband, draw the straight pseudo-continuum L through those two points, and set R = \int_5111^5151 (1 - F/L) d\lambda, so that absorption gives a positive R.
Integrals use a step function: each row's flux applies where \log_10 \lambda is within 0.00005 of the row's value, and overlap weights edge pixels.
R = 6.4 angstroms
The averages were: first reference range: 6.97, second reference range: 8.51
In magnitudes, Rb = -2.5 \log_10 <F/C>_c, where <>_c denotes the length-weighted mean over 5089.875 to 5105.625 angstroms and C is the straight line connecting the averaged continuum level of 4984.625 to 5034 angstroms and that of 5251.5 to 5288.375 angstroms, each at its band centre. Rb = 0.18 mag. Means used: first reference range 7.09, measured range 6.46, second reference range 8.62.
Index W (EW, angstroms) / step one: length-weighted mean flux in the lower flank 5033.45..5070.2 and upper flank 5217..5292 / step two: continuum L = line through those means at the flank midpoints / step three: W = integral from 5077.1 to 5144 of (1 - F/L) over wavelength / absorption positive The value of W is 9.6 angstroms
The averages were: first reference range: 6.87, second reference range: 8.88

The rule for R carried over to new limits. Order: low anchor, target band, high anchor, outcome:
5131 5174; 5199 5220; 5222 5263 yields 2.91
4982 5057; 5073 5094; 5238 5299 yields 2.56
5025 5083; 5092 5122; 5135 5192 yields -0.43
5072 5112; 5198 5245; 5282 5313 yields 1.91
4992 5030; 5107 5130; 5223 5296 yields 4.57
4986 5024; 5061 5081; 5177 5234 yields 1.23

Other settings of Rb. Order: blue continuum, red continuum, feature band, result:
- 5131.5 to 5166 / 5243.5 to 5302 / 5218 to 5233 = -0.100 mag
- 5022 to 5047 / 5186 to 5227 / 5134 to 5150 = 0.107 mag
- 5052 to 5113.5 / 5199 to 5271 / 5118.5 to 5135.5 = 0.153 mag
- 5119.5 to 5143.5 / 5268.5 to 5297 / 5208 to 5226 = -0.026 mag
